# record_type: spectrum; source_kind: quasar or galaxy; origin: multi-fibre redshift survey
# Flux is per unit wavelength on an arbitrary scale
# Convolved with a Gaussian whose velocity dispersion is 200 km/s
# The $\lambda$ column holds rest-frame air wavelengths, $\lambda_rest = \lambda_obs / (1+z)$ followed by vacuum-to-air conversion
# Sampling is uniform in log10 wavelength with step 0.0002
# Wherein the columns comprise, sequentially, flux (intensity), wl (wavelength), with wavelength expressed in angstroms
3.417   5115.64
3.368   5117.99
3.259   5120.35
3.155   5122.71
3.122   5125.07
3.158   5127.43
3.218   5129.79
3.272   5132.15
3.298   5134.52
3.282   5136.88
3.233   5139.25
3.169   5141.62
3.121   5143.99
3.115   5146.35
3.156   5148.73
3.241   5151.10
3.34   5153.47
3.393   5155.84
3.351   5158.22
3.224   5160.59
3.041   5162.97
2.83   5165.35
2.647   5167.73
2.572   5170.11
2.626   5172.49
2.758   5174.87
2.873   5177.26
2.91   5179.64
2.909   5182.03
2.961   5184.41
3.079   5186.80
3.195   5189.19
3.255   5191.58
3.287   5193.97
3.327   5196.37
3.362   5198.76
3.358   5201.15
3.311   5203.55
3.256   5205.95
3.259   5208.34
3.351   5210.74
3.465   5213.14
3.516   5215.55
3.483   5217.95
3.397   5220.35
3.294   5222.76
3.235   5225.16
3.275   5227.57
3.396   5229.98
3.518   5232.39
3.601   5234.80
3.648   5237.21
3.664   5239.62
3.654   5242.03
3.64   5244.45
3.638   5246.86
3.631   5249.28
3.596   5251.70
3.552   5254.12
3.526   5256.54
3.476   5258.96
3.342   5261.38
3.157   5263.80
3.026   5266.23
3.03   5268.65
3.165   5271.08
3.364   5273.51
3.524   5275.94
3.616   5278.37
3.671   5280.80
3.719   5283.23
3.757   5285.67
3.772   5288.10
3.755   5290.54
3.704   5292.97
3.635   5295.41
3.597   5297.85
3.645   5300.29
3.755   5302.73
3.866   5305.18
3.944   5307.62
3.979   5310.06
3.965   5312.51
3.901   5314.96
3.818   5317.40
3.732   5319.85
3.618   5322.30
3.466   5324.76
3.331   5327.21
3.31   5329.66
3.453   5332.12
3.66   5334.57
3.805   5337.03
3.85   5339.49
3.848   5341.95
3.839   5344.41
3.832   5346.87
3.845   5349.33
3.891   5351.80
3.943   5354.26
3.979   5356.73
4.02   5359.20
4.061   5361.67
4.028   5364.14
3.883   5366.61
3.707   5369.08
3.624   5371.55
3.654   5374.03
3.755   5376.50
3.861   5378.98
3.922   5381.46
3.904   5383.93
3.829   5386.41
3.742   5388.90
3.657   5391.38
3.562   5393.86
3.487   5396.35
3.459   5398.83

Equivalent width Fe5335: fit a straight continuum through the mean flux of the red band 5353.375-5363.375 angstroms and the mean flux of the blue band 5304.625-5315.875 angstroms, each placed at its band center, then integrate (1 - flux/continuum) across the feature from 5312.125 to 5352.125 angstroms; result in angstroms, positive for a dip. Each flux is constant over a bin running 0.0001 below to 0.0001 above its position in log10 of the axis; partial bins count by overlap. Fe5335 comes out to 2.62 angstroms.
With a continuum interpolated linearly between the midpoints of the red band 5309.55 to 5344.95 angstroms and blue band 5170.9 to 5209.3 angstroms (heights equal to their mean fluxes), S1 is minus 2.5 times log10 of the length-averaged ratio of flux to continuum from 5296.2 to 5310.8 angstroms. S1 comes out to -0.06 mag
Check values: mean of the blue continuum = 3.1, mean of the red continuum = 3.7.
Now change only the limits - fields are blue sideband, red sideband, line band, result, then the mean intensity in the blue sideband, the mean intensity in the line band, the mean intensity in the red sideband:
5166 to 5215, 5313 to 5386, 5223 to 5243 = -0.07 mag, 3.09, 3.49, 3.78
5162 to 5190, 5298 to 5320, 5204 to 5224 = -0.08 mag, 2.86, 3.38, 3.84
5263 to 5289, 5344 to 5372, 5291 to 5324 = -0.05 mag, 3.44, 3.78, 3.9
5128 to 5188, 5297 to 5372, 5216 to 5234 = -0.01 mag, 3.07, 3.38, 3.78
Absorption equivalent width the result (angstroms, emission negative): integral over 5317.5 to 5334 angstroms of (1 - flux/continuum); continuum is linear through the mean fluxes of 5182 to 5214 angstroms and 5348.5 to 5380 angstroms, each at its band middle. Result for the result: 0.9 angstroms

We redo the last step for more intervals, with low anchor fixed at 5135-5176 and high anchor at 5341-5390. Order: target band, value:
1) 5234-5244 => -0.8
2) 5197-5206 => -0.2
